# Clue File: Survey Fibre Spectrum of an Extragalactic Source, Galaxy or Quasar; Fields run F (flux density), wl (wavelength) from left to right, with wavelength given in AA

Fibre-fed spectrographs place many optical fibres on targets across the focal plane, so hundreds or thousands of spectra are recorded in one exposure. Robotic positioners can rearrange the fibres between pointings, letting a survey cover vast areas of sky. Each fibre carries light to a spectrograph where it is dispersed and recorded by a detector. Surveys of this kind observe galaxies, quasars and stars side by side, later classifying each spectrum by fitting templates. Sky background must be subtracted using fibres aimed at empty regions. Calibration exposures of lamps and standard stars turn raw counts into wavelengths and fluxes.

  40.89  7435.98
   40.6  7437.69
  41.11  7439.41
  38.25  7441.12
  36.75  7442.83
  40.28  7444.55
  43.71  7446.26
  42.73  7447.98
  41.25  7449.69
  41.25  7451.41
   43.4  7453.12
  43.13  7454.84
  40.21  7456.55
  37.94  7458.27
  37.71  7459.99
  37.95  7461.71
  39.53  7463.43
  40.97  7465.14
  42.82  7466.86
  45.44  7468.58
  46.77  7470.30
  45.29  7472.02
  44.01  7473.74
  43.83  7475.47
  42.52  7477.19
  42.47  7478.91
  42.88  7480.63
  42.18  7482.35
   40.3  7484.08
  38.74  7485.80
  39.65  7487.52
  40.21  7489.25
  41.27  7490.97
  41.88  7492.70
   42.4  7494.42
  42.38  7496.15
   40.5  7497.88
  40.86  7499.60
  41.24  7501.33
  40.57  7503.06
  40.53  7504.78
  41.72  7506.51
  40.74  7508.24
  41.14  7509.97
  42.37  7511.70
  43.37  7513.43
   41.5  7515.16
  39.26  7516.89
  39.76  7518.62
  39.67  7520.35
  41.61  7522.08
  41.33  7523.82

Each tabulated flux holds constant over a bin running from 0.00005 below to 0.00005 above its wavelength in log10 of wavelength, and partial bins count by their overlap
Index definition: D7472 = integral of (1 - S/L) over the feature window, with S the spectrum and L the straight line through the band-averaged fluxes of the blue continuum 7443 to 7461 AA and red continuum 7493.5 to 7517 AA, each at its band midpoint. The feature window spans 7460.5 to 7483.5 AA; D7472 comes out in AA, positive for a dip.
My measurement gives -0.9 AA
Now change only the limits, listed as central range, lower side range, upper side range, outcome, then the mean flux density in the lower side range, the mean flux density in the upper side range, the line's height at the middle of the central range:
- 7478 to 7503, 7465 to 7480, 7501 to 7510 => 0.6 AA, 43.9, 41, 42.3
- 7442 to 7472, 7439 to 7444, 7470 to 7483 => -0.4 AA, 38.6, 43.6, 40.8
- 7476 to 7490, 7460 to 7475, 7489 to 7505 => 0.2 AA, 42.6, 41.3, 41.9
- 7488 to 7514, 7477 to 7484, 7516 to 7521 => -0.4 AA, 42.3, 39.6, 40.8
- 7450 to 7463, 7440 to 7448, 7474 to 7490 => 0.1 AA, 40.1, 41.5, 40.6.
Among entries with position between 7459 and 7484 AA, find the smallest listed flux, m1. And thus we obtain 37.71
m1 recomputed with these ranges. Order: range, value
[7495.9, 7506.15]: 40.5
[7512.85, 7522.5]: 39.26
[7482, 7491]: 38.74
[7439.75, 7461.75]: 36.75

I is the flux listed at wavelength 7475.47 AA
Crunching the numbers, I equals 43.83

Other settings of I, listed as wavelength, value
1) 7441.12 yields 38.25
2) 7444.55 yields 40.28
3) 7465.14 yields 40.97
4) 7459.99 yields 37.71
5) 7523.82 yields 41.33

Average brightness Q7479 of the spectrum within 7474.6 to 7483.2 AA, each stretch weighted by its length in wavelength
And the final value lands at 42.8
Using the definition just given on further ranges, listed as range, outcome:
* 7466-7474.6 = 44.9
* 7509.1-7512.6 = 41.7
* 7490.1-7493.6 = 41.6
